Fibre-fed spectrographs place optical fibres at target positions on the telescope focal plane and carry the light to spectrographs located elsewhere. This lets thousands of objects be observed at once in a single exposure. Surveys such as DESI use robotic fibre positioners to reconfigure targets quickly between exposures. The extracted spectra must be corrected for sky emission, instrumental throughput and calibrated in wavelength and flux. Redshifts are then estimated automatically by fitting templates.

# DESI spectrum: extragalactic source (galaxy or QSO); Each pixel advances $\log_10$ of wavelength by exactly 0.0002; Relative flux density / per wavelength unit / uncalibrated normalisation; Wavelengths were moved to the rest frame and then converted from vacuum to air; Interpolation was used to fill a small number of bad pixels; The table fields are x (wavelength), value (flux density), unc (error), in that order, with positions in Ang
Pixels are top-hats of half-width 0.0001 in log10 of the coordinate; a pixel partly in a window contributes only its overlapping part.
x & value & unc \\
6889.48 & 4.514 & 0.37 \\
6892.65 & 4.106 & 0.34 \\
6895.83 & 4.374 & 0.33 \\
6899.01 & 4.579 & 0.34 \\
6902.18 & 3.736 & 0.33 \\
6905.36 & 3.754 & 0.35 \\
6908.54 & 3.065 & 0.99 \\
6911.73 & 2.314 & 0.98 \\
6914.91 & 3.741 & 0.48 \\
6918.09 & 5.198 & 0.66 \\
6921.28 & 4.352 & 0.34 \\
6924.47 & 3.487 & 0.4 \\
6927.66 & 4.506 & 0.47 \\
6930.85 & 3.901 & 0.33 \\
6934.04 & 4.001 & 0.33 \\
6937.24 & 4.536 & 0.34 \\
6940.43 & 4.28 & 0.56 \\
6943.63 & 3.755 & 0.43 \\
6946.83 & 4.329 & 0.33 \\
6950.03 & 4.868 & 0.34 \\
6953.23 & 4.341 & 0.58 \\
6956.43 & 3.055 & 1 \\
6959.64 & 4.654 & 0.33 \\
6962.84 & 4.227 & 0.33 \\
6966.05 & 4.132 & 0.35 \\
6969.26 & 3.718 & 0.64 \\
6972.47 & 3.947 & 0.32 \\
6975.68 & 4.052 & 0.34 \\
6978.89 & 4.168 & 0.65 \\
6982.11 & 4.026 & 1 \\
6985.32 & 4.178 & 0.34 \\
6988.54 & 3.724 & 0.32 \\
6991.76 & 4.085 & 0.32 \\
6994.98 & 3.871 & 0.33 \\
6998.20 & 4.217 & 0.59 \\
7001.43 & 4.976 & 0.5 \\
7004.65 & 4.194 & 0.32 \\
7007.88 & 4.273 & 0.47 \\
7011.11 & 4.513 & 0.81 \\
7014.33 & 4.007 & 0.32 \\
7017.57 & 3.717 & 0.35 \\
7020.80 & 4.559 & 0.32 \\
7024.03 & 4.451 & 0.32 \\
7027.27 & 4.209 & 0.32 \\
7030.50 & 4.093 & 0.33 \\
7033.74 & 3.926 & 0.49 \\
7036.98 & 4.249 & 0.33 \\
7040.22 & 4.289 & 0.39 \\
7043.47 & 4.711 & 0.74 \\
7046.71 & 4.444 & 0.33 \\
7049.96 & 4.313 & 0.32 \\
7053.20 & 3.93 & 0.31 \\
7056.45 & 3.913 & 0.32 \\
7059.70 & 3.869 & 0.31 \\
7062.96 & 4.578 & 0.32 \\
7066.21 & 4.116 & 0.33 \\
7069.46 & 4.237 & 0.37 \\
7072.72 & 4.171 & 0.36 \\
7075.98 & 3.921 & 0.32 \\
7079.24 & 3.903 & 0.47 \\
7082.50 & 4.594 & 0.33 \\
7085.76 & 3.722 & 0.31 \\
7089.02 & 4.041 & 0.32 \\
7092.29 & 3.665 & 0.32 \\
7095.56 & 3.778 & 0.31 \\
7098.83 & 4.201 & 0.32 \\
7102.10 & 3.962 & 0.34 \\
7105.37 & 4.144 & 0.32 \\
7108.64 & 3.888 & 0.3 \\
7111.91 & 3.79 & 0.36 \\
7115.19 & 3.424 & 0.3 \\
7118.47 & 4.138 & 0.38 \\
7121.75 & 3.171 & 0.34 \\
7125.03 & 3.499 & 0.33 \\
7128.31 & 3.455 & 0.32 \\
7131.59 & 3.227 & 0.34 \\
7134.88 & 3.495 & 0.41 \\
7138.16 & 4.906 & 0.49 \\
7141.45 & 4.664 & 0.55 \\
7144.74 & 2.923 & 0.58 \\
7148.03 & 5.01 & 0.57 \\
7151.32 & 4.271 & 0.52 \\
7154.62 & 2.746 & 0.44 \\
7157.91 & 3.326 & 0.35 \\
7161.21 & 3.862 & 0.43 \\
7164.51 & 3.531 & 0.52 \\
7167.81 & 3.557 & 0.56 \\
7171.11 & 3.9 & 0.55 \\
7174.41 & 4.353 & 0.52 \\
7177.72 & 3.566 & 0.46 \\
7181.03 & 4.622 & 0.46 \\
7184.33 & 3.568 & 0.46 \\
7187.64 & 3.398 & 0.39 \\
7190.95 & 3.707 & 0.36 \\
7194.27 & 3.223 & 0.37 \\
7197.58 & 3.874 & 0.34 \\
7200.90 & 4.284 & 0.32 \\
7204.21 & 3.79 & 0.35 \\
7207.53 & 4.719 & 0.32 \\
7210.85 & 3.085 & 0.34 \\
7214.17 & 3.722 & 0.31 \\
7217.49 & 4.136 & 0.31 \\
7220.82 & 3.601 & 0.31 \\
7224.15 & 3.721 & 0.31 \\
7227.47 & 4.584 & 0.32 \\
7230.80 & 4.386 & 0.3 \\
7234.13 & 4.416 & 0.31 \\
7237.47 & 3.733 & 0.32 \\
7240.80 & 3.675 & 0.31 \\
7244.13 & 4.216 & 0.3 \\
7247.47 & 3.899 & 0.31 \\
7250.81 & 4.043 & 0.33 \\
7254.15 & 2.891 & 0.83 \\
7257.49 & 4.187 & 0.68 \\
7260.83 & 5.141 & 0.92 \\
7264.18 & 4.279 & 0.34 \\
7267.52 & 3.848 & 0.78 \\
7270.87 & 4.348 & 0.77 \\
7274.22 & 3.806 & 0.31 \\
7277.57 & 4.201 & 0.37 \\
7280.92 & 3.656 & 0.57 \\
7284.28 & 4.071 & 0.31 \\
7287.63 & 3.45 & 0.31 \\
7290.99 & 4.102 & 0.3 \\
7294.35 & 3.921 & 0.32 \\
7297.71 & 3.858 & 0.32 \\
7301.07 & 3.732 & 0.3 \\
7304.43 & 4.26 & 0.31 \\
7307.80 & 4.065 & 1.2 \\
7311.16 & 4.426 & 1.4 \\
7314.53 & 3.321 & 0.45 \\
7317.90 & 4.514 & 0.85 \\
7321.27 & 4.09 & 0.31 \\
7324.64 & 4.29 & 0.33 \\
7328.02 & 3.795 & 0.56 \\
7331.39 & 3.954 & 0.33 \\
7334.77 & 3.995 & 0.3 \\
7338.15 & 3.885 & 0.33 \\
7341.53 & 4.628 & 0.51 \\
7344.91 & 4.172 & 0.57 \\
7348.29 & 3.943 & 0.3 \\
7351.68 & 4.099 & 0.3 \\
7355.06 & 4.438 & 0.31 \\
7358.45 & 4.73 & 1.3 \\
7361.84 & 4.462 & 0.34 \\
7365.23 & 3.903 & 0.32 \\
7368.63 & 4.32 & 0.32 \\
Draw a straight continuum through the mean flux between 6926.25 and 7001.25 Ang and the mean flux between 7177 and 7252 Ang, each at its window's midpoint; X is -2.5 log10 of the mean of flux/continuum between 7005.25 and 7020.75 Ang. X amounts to -0.023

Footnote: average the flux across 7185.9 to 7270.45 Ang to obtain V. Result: 3.95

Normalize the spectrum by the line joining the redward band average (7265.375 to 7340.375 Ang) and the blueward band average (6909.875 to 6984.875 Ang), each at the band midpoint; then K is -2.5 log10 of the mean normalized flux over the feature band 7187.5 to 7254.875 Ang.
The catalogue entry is 0.03 mag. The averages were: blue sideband 4.07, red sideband 3.99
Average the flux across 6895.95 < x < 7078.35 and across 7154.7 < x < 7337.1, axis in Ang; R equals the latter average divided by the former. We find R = 1.0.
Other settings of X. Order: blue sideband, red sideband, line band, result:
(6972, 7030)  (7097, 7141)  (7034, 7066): -0.05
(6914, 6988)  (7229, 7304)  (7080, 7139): 0.07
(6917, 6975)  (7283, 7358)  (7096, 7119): 0.06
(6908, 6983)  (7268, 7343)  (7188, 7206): 0.07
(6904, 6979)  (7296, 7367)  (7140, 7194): 0.08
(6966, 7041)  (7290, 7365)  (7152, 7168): 0.20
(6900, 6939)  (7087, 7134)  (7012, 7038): -0.10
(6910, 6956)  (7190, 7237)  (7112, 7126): 0.12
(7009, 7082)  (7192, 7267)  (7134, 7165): 0.05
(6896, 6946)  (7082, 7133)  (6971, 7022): -0.07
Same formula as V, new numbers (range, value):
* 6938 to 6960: 4.17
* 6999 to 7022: 4.31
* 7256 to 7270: 4.37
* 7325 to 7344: 4.07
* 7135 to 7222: 3.85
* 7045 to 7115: 4.04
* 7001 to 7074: 4.24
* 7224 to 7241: 4.15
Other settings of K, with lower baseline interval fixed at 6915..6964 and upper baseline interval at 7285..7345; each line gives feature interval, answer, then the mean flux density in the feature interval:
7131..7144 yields 0.01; 4.06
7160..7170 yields 0.13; 3.65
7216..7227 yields 0.05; 3.9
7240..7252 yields 0.02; 3.98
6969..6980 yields 0.05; 4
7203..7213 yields 0.06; 3.86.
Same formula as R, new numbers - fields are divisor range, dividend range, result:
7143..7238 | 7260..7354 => 1.05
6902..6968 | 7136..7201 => 0.96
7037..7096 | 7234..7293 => 0.96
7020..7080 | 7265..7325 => 0.95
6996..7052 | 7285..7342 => 0.93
